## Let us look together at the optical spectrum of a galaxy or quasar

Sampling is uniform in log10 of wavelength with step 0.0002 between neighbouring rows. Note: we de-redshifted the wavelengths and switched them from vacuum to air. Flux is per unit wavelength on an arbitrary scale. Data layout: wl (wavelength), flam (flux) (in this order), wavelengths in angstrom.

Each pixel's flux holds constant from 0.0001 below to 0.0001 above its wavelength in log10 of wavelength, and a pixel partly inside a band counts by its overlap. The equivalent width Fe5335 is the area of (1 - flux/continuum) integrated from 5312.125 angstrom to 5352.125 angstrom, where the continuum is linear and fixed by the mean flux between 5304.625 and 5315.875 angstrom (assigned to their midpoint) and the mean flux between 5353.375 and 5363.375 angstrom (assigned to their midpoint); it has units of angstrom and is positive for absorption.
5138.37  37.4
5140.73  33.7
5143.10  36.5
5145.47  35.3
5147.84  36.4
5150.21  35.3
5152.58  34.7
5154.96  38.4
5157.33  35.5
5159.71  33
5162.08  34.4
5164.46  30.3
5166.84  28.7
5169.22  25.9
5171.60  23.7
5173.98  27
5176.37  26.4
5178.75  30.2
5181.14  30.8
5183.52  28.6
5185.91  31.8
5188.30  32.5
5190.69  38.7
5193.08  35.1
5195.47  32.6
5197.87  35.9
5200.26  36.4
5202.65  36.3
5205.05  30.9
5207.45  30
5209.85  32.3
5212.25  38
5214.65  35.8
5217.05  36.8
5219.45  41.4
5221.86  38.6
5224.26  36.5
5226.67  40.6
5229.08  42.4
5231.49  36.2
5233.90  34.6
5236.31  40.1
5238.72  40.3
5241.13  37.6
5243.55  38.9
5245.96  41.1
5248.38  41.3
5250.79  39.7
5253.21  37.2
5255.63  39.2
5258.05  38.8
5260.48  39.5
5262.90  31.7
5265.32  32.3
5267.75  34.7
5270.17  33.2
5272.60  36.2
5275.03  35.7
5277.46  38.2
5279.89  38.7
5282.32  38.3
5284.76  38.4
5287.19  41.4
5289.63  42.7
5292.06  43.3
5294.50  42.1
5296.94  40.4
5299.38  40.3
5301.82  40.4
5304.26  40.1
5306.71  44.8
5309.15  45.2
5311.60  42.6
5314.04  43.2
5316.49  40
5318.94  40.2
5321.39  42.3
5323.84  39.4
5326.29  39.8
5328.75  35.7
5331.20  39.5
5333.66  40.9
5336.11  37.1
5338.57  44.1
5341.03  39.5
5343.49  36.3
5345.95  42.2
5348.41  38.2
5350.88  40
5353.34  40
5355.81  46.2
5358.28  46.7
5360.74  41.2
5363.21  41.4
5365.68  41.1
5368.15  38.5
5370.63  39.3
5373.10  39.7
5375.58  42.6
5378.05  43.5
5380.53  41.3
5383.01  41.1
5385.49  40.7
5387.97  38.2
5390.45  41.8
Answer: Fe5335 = 3.30 angstrom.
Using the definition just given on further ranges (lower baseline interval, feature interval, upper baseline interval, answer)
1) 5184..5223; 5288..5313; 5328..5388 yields -2.3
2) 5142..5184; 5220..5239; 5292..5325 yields -1.2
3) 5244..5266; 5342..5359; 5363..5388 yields -0.4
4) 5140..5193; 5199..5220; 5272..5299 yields -0.1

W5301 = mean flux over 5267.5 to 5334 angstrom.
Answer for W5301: 40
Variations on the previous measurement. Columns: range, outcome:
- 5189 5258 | 37.3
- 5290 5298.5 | 42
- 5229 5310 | 38.9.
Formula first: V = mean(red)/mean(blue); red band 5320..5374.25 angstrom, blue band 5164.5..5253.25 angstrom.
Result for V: 1.2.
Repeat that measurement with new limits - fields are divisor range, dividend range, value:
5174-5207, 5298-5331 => 1.26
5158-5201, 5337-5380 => 1.32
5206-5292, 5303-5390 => 1.09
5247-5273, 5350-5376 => 1.13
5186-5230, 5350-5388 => 1.15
